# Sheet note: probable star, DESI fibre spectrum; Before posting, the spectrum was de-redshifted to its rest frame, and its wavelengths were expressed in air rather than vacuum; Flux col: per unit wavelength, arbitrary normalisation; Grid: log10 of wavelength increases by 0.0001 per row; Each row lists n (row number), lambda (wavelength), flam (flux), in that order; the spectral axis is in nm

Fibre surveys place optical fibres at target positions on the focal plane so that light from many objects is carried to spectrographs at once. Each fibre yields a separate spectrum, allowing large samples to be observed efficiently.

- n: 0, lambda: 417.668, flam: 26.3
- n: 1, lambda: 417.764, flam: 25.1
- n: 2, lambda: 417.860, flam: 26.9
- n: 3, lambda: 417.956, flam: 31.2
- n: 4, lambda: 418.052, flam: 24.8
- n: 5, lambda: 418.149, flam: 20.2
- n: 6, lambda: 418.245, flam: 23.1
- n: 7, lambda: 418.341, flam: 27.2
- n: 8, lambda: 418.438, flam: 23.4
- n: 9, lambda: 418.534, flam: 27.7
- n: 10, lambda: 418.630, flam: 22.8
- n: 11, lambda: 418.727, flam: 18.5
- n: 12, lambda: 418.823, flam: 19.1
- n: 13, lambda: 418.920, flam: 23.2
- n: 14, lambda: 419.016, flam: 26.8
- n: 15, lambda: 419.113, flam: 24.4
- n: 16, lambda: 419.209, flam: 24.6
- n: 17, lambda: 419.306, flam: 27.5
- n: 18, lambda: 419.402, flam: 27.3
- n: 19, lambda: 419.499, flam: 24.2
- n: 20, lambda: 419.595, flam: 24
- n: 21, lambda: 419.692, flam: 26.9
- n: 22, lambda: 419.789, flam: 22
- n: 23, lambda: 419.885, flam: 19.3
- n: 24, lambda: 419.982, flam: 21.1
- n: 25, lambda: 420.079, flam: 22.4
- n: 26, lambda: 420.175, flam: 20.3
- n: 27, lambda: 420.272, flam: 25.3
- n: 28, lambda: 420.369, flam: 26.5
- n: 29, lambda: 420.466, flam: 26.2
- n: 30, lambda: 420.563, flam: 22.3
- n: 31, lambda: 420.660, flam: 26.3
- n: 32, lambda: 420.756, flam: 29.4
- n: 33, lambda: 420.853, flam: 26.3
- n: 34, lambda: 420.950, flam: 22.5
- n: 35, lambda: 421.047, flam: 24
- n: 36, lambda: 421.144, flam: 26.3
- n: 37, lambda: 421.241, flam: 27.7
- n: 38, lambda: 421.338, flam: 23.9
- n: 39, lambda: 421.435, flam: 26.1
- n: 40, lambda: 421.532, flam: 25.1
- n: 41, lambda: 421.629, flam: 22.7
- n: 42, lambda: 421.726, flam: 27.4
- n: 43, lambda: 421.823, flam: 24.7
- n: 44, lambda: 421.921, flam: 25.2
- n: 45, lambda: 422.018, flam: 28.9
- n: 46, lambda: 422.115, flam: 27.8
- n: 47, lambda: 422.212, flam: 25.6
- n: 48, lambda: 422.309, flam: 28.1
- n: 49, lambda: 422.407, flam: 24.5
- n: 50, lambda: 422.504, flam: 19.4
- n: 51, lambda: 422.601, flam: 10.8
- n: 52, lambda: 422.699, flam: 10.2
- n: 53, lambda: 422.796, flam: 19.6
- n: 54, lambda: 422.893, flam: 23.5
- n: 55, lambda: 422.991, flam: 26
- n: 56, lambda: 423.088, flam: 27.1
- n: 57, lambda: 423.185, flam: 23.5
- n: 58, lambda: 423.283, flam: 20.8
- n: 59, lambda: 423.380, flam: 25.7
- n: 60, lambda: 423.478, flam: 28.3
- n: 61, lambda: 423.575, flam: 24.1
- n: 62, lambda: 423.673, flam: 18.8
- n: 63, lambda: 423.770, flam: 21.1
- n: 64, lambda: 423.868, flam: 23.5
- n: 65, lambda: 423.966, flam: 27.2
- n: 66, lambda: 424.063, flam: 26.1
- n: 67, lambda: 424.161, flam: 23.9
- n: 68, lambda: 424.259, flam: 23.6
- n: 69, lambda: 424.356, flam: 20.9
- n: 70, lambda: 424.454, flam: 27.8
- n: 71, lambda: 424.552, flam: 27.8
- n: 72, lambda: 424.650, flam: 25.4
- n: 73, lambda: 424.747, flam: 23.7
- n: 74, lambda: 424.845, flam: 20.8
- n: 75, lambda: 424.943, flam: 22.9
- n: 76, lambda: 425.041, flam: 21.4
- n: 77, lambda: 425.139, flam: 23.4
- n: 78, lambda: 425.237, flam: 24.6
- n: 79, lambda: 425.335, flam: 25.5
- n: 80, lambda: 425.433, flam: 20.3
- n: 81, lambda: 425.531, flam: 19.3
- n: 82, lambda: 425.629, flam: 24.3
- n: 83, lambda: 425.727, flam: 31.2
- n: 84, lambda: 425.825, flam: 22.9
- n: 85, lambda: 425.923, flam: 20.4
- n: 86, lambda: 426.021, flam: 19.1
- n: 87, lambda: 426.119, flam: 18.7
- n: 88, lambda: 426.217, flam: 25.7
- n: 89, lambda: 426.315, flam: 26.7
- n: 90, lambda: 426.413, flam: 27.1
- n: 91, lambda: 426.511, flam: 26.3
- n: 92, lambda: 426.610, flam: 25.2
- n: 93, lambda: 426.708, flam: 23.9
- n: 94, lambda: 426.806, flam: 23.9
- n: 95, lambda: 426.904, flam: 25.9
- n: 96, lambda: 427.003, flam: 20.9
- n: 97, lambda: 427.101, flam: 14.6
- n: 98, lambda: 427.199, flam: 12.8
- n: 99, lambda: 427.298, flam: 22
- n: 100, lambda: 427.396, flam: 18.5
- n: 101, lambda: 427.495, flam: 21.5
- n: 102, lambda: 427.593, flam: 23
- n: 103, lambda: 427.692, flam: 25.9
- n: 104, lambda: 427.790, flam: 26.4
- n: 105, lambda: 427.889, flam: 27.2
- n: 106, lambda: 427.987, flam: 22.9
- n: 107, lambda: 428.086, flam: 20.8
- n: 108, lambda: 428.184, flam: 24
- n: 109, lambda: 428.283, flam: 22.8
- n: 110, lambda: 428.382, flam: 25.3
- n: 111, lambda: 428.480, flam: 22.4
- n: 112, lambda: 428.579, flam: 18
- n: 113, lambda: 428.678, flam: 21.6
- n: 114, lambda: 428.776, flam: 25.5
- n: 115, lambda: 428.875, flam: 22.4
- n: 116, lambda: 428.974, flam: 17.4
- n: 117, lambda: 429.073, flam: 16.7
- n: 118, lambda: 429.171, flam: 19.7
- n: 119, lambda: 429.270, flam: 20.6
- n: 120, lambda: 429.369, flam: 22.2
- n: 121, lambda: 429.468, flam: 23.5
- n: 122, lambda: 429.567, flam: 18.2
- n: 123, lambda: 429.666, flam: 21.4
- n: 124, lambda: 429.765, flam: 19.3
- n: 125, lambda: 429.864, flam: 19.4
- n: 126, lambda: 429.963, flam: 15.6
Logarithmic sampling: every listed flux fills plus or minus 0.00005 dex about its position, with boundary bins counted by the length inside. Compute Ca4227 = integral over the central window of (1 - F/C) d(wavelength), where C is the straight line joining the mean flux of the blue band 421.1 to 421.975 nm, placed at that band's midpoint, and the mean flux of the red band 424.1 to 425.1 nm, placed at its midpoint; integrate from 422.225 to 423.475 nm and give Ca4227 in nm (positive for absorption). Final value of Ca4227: 0.14 nm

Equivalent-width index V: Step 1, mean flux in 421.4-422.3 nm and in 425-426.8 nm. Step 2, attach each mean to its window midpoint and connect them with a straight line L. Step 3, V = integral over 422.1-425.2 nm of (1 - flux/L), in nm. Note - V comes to 0.22 nm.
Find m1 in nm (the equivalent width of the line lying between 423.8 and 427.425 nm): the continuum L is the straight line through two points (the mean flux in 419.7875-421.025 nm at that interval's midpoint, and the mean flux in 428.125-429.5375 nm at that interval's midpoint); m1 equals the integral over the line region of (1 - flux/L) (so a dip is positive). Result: -0.122 nm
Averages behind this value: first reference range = 23.9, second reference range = 21.5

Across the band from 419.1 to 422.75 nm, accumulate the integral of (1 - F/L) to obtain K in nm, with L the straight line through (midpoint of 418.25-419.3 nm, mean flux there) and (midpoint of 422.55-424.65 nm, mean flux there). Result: -0.103 nm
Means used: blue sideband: 23.9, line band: 24.1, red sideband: 22.9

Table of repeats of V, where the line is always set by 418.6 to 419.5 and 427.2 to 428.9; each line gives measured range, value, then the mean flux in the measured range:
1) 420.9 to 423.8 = -0.03 nm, 23.7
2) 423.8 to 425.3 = -0.07 nm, 24.2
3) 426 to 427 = -0.06 nm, 24.2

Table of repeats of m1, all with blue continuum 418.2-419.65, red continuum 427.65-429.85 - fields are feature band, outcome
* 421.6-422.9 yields 0.043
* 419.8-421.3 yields -0.029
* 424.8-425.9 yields -0.025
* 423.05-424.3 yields -0.052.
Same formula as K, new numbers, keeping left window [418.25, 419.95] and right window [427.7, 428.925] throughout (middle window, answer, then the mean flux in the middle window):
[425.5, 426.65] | -0.02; 24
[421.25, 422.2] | -0.08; 25.8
